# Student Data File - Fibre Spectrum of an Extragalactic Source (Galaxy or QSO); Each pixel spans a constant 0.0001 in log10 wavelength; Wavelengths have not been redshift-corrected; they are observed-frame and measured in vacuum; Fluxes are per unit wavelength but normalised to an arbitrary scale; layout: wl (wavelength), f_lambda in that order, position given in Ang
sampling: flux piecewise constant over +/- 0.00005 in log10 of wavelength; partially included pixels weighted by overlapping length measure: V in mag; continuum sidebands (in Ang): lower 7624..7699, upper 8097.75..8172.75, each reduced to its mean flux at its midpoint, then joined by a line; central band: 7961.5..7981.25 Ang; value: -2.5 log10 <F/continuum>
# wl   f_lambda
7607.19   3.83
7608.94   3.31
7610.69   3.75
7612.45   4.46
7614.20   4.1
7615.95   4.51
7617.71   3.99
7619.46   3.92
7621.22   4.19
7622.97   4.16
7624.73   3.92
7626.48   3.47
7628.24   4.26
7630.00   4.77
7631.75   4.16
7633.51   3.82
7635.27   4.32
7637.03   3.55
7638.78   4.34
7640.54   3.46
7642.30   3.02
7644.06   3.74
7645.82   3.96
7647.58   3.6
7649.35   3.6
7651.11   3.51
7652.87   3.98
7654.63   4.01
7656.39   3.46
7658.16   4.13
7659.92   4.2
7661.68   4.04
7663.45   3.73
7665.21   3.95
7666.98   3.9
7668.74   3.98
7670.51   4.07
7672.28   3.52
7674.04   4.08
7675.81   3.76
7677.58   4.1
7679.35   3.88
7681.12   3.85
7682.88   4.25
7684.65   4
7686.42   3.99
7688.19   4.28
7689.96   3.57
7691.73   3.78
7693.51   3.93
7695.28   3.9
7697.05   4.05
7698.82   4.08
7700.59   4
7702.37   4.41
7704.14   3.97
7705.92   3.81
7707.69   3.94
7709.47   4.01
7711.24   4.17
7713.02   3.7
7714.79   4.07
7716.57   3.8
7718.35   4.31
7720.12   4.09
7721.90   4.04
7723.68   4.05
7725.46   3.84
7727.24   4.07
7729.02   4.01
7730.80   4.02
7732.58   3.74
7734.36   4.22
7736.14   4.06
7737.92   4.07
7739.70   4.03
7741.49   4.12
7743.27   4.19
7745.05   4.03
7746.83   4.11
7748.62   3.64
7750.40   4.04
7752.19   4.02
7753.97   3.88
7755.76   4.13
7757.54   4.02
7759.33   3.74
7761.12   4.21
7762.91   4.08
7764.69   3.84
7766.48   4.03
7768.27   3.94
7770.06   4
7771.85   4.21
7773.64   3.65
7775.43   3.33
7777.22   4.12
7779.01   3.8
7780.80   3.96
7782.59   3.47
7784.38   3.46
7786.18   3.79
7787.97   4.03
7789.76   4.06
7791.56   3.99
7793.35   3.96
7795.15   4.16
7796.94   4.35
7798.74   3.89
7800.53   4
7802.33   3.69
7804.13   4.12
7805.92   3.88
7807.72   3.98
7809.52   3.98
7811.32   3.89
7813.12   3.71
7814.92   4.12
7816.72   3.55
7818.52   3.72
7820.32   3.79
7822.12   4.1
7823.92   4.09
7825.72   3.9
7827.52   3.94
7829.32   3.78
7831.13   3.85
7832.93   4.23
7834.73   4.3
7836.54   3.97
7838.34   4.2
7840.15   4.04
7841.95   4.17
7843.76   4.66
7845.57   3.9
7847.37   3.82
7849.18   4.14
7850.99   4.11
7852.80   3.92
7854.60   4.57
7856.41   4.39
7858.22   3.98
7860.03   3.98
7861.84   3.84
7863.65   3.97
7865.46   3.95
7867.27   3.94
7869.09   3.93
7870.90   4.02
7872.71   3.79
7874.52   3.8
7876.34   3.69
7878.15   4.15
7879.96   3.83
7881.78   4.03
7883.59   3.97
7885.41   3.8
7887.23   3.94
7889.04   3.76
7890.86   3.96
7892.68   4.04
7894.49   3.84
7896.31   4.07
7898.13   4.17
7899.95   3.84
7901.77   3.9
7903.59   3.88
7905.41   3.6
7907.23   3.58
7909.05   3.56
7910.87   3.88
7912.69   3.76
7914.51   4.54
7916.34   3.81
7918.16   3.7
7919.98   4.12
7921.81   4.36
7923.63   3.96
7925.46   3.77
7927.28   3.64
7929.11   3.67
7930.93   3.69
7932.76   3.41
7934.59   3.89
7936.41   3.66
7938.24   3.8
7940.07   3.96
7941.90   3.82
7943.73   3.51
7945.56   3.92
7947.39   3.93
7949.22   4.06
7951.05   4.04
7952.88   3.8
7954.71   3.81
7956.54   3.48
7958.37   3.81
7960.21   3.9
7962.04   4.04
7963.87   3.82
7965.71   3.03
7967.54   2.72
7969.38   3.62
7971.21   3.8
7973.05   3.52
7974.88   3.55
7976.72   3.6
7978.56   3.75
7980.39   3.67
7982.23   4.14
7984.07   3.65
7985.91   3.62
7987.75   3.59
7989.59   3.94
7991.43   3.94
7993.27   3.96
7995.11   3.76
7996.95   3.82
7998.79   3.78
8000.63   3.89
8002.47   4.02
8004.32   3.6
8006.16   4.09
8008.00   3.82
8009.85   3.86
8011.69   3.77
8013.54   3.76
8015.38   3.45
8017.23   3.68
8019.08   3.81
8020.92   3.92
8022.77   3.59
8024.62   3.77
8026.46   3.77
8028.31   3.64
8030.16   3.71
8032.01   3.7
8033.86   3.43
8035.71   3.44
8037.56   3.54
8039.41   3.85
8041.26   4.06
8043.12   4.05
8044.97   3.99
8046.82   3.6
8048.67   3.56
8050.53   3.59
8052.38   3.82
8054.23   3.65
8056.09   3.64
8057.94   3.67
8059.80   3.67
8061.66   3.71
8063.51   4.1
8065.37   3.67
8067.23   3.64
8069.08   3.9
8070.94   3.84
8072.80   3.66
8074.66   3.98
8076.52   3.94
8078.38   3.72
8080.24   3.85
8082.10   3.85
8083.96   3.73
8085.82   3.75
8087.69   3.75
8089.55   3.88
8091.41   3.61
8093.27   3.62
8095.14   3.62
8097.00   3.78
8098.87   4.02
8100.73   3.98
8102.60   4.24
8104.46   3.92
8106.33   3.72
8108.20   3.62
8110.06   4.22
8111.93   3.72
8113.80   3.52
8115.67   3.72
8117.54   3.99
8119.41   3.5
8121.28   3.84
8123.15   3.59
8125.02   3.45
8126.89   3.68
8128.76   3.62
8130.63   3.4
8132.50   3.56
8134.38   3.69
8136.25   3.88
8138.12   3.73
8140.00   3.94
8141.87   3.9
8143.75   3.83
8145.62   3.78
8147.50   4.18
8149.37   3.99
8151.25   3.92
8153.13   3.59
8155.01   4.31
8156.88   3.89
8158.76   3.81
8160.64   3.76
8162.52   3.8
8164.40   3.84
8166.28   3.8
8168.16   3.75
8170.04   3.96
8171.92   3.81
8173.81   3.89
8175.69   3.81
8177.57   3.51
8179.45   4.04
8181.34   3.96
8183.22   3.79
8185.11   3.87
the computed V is 0.09 mag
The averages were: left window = 3.9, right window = 3.81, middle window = 3.55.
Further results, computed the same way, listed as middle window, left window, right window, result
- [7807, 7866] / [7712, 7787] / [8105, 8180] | -0.028 mag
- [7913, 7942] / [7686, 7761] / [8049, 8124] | 0.004 mag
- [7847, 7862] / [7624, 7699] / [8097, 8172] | -0.065 mag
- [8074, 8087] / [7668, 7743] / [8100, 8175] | 0.002 mag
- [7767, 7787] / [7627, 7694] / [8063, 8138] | 0.020 mag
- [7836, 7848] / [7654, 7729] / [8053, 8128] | -0.061 mag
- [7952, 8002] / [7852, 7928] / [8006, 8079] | 0.035 mag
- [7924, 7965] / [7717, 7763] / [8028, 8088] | 0.016 mag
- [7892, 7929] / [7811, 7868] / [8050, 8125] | 0.015 mag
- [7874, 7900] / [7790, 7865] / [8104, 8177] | 0.012 mag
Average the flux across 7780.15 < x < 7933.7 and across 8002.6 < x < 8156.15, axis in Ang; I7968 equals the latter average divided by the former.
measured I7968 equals 1.0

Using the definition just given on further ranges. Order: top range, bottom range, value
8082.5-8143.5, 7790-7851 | 0.94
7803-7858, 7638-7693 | 1.04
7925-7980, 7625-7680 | 0.95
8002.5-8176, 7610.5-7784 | 0.95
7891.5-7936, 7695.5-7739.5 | 0.96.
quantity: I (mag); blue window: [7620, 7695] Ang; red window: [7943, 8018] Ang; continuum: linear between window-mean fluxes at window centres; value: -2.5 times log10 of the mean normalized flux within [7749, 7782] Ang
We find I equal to -0.022 mag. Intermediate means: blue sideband 3.91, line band 3.94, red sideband 3.75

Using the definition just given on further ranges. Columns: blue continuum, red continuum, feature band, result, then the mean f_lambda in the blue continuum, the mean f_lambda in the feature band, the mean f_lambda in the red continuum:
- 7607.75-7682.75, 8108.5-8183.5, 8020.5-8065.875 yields 0.03 mag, 3.92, 3.72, 3.8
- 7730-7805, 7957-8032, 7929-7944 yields 0.02 mag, 3.96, 3.72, 3.73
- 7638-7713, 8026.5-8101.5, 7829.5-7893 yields -0.05 mag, 3.9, 4.01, 3.75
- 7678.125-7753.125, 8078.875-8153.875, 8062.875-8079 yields -0.01 mag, 4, 3.82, 3.78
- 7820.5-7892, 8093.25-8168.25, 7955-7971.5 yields 0.10 mag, 4.01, 3.58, 3.8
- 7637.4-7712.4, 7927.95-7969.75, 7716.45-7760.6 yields -0.04 mag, 3.9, 4.02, 3.71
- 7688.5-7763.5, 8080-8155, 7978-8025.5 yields 0.02 mag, 4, 3.79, 3.79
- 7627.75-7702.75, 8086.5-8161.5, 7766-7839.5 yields -0.01 mag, 3.93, 3.93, 3.79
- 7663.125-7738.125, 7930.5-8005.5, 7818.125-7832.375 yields -0.01 mag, 3.98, 3.91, 3.74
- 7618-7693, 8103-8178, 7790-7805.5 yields -0.04 mag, 3.91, 4.02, 3.79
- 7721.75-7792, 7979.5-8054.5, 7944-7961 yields -0.01 mag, 3.95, 3.85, 3.76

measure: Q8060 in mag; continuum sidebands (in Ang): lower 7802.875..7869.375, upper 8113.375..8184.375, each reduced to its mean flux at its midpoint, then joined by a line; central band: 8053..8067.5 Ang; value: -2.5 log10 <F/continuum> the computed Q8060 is 0.04 mag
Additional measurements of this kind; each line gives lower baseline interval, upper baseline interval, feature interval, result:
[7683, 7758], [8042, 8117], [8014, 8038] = 0.049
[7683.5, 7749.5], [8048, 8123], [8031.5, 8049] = 0.022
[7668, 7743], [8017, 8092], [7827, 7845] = -0.057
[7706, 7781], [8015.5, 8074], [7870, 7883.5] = -0.010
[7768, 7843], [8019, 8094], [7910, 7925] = -0.043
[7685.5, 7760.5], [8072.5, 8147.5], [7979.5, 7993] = 0.014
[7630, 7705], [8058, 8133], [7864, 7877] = -0.011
